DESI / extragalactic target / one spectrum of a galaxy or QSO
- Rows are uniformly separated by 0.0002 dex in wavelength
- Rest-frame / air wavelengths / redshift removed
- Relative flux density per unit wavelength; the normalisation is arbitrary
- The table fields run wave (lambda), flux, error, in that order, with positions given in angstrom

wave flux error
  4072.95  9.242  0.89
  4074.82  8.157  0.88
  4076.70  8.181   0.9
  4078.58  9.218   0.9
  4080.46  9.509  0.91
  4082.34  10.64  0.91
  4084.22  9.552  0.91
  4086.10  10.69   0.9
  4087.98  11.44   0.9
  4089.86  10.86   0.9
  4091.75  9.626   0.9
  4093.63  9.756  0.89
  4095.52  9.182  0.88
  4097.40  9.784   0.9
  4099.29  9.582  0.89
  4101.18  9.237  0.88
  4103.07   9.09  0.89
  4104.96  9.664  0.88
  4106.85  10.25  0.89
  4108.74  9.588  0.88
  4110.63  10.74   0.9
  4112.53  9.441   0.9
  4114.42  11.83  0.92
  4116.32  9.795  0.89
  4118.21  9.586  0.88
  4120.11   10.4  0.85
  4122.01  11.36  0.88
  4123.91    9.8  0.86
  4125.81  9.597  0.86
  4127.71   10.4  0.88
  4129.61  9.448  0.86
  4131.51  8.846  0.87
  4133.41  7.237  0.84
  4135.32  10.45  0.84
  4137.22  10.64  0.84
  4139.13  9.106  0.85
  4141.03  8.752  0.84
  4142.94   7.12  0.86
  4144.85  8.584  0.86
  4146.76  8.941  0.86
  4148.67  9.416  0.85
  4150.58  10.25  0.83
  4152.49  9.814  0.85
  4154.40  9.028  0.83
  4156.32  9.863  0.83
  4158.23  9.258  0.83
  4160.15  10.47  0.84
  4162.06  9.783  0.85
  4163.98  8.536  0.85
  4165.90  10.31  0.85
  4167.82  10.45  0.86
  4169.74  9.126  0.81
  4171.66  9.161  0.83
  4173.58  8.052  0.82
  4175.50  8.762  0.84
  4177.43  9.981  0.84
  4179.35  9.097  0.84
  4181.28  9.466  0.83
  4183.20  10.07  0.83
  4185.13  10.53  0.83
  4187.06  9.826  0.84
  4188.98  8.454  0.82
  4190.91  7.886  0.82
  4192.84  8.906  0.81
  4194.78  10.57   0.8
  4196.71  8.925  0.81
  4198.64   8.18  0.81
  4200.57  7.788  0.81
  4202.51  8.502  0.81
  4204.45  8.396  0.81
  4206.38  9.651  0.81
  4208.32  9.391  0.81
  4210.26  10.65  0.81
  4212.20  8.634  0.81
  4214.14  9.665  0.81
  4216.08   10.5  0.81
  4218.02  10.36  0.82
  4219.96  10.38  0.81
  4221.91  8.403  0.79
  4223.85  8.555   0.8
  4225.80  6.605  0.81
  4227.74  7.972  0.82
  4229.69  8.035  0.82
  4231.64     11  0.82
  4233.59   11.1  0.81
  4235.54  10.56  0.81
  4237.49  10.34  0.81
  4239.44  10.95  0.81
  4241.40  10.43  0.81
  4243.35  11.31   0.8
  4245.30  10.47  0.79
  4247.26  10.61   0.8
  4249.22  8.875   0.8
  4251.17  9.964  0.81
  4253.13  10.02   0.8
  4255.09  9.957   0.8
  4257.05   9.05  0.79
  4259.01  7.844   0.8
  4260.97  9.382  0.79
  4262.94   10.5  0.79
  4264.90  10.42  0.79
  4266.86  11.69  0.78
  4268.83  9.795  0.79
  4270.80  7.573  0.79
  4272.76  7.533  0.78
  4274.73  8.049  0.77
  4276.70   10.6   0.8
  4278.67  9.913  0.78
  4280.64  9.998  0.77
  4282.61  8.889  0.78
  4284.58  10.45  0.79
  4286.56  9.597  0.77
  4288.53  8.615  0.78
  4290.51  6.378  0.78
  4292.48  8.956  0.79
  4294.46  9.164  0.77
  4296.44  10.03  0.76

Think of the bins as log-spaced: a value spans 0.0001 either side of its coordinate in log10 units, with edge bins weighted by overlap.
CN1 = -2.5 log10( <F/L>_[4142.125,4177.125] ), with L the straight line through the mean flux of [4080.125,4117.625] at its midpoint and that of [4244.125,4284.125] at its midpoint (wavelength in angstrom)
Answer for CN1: 0.064 mag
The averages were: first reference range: 10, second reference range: 9.58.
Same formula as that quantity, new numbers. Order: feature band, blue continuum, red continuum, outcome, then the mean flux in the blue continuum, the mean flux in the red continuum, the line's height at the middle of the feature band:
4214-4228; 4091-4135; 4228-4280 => 0.084 mag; 9.76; 9.82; 9.8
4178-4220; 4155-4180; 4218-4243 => 0.021 mag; 9.45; 9.61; 9.53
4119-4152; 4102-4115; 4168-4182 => 0.028 mag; 10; 9.16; 9.68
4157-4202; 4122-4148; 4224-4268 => 0.022 mag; 9.23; 9.84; 9.48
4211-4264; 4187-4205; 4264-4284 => -0.068 mag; 8.7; 9.46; 9.11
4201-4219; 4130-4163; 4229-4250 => 0.062 mag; 9.27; 10.4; 10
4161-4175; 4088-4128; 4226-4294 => 0.056 mag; 10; 9.57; 9.84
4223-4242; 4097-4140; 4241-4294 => 0.004 mag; 9.82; 9.5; 9.57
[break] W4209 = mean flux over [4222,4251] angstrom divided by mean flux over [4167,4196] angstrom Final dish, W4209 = 1.04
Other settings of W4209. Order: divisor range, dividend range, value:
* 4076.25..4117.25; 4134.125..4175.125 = 0.94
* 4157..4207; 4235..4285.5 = 1.06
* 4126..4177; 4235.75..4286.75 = 1.05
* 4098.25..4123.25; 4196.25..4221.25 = 0.93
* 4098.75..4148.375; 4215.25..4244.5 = 1.02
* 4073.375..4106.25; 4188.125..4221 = 0.96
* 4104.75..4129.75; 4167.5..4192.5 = 0.91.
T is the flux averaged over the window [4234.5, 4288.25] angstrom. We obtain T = 9.79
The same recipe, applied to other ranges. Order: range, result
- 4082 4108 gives 9.94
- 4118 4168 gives 9.52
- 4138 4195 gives 9.31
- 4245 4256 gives 9.95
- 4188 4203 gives 8.66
